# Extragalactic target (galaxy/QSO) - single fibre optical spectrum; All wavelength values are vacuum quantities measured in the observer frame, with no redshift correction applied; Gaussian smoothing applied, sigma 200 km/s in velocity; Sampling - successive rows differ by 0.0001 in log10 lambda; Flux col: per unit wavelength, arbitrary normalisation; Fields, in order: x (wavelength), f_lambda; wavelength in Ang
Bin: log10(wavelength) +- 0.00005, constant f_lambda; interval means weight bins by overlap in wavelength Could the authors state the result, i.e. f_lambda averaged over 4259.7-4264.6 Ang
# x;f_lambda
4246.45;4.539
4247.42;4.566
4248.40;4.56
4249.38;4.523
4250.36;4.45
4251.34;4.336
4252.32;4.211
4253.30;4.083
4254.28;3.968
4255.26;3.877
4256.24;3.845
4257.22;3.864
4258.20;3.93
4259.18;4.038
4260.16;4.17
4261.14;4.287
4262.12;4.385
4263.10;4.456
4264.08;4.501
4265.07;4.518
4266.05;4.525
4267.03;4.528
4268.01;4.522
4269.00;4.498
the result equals 4.36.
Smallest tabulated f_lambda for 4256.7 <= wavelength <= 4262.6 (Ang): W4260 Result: 3.864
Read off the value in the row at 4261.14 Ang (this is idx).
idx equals 4.287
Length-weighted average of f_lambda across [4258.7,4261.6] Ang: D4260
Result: 4.17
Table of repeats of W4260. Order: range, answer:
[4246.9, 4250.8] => 4.45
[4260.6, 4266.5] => 4.287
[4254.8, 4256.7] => 3.845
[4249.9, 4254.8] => 3.968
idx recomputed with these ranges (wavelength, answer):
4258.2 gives 3.93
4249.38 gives 4.523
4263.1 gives 4.456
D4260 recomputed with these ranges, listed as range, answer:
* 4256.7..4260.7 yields 4.01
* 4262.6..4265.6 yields 4.49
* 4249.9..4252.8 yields 4.33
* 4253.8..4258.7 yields 3.9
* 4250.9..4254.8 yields 4.14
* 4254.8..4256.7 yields 3.86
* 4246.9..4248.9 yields 4.57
